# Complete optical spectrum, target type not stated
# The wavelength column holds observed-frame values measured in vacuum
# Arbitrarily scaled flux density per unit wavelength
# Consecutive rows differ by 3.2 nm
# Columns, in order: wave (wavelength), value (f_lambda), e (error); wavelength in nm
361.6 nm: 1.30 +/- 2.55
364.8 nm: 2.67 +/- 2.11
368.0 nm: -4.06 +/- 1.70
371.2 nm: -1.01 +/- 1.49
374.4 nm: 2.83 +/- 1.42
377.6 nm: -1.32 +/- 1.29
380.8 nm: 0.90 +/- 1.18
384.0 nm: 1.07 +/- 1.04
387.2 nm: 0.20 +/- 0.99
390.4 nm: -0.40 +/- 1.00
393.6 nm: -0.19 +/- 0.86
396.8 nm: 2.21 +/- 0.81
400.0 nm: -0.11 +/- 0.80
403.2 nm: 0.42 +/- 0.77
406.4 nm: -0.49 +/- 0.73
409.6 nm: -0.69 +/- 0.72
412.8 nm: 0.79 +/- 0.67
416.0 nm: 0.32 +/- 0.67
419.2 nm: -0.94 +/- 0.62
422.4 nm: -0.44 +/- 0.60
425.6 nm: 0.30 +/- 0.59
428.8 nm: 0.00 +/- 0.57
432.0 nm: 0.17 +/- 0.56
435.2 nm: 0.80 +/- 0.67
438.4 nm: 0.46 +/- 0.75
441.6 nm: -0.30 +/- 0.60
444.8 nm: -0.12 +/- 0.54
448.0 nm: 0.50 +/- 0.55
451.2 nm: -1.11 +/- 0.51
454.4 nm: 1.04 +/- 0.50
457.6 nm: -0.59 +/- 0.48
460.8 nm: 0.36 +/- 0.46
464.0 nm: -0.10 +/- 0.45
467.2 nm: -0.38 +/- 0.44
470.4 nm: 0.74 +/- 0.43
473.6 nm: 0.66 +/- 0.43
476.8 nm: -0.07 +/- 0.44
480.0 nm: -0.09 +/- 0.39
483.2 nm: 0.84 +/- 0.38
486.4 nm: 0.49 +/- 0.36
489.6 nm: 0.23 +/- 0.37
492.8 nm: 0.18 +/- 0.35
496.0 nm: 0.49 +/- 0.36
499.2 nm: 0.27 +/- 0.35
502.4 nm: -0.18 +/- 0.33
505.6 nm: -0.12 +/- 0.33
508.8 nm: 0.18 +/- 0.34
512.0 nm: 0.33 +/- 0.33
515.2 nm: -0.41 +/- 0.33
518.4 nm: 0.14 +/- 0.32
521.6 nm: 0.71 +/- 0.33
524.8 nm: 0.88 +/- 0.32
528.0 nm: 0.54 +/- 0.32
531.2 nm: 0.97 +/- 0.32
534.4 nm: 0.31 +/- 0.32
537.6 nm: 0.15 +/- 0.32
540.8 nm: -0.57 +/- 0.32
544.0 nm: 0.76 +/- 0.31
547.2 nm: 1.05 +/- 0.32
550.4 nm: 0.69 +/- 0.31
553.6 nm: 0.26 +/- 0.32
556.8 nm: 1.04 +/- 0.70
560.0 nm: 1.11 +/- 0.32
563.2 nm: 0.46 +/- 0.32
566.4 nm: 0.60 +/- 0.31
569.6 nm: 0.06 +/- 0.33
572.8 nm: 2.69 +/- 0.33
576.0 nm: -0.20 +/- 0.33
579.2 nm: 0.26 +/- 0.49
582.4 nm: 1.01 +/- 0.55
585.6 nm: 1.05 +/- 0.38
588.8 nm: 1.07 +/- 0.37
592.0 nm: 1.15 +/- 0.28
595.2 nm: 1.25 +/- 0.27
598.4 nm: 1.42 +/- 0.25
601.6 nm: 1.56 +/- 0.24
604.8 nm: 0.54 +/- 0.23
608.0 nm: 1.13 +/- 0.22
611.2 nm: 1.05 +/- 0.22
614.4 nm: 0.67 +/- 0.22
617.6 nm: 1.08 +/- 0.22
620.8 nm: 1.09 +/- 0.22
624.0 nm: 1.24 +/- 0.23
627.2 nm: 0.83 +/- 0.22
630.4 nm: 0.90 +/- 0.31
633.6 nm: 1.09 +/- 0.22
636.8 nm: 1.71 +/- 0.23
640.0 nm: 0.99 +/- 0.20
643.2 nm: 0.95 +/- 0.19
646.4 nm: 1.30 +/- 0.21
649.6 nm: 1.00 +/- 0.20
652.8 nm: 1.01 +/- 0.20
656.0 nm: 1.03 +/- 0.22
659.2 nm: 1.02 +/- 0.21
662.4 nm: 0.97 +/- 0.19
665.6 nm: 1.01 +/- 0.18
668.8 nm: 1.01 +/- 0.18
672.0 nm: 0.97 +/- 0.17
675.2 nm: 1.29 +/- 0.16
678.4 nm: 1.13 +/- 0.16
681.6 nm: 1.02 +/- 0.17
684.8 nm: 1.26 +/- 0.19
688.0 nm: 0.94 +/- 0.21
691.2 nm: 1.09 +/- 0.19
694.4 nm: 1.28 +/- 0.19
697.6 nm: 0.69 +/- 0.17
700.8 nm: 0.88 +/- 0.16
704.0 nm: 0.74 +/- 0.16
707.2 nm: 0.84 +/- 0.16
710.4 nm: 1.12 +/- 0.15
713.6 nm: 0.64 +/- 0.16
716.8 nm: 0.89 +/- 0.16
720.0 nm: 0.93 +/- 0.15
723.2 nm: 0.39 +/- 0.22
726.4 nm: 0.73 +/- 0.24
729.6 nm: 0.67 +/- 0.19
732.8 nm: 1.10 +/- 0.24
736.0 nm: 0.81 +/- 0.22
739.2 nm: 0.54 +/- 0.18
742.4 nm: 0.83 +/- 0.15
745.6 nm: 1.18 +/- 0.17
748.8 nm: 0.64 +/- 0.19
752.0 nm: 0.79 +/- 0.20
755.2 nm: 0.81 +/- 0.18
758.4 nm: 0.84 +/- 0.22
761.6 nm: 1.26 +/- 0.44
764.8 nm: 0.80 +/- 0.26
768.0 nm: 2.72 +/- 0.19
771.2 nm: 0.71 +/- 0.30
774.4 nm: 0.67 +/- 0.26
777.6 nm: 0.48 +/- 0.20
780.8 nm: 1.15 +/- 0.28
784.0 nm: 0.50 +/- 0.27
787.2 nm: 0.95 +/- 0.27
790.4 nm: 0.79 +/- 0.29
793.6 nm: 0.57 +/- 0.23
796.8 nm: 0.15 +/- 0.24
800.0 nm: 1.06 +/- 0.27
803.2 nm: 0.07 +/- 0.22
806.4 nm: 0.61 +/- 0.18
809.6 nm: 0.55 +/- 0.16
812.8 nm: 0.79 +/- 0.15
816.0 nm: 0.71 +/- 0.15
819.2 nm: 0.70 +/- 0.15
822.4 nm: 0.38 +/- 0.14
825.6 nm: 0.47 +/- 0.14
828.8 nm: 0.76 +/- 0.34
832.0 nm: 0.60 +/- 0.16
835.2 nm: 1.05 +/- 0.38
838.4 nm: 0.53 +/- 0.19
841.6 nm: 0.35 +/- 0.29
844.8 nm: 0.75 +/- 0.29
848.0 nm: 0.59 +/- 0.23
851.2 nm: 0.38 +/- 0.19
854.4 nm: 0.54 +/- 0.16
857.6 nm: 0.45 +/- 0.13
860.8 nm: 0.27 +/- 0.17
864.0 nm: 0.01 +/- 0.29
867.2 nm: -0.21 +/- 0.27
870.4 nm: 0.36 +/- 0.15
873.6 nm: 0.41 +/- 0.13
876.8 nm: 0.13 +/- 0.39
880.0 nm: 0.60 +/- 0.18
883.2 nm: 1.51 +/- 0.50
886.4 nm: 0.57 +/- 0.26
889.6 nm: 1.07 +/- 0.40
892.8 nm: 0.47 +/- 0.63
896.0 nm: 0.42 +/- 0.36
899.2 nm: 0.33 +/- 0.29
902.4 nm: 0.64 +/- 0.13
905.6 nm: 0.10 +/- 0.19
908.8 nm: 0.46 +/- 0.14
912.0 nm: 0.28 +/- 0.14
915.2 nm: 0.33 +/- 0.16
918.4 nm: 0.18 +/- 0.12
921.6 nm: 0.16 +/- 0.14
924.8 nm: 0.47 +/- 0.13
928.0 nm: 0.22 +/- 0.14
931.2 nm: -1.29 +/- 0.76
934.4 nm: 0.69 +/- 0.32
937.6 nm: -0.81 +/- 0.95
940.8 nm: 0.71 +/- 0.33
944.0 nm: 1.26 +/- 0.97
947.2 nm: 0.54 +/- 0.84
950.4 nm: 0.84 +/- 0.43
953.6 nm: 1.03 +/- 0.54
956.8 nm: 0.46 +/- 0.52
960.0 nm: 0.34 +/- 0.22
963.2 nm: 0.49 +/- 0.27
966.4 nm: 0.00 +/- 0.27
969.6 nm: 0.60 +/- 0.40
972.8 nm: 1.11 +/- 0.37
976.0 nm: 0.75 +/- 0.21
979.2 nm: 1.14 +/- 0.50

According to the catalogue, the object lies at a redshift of 0.54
